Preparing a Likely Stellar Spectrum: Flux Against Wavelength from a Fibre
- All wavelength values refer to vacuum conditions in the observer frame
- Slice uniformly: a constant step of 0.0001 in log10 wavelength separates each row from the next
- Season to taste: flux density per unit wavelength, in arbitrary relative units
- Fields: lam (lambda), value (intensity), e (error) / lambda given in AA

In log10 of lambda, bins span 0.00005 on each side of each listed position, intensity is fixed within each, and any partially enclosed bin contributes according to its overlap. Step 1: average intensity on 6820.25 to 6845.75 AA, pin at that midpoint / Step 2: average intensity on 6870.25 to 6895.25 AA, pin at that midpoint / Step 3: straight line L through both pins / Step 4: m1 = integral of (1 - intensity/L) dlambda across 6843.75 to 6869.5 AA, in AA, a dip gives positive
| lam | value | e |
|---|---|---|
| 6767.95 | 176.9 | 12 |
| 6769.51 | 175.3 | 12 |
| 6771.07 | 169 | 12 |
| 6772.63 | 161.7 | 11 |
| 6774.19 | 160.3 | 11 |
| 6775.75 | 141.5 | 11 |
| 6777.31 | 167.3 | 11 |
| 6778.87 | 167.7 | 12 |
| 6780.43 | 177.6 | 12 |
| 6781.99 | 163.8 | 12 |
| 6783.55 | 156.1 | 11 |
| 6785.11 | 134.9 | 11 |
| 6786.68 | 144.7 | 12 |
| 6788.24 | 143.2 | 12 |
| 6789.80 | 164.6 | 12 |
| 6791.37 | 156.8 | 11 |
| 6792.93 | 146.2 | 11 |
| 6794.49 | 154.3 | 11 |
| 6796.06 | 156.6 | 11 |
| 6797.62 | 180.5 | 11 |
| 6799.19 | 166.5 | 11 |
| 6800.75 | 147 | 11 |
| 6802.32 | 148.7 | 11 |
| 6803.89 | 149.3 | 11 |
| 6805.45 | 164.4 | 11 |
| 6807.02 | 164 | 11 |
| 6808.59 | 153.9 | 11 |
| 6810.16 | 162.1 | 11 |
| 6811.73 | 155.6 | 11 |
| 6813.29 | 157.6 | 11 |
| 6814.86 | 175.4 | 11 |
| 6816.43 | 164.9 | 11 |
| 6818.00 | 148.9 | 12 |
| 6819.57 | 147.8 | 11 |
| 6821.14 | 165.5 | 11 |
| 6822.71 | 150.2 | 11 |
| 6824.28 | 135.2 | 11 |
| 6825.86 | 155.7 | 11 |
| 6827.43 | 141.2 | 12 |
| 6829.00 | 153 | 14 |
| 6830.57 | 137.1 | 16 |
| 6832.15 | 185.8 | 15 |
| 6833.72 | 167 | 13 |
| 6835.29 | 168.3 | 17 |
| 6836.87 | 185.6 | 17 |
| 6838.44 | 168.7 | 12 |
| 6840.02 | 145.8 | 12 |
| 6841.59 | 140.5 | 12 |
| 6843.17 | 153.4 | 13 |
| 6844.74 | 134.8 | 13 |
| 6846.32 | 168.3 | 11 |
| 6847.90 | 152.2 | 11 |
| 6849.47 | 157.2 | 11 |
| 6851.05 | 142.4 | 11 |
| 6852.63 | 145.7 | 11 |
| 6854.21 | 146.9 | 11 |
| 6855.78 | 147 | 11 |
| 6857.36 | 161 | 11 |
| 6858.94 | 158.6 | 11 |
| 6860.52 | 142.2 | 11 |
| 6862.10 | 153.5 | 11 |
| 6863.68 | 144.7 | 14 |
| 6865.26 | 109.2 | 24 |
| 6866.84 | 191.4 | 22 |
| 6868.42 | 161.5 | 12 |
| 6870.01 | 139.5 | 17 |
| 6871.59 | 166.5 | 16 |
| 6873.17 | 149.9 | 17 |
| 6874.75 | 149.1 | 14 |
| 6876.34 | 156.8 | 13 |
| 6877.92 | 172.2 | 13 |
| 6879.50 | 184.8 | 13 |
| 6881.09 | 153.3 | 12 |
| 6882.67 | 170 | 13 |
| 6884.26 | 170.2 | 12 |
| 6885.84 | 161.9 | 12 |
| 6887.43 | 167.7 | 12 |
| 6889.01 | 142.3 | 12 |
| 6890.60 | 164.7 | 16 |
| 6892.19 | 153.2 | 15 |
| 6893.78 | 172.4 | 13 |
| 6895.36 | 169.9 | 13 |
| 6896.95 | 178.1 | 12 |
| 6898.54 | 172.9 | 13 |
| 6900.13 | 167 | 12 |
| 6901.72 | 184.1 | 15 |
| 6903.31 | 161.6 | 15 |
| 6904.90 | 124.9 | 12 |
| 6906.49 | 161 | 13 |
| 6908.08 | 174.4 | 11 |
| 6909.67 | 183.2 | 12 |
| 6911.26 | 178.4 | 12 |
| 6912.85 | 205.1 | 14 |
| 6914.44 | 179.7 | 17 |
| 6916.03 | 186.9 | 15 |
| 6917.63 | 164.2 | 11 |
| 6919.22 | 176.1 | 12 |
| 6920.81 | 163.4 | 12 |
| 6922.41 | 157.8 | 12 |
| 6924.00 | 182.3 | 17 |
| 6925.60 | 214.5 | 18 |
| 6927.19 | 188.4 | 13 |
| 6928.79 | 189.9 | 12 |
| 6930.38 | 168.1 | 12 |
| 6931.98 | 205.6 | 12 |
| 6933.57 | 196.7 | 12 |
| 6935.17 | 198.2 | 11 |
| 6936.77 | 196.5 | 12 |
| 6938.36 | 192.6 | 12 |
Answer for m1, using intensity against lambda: 1.3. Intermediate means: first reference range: 156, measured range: 151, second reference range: 162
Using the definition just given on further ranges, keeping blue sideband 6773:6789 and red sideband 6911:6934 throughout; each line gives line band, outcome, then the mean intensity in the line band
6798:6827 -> 1.01 AA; 156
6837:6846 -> 0.83 AA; 152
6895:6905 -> 0.62 AA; 168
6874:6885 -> 0.63 AA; 165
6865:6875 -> 1.07 AA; 155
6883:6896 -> 1.05 AA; 163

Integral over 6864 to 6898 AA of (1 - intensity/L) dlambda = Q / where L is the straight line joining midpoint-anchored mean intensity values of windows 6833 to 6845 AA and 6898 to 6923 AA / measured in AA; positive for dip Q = 1.08 AA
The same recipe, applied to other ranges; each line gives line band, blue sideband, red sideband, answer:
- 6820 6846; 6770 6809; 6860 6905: 0.56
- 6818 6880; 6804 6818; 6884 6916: 3.71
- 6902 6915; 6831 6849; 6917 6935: 0.53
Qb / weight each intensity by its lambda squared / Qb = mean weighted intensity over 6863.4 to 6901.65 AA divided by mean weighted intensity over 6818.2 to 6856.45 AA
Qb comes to 1.07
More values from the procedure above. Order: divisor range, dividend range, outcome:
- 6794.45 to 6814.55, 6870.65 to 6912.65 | 1.07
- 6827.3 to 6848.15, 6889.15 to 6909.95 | 1.07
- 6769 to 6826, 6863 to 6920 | 1.08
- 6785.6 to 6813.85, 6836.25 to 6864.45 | 0.99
